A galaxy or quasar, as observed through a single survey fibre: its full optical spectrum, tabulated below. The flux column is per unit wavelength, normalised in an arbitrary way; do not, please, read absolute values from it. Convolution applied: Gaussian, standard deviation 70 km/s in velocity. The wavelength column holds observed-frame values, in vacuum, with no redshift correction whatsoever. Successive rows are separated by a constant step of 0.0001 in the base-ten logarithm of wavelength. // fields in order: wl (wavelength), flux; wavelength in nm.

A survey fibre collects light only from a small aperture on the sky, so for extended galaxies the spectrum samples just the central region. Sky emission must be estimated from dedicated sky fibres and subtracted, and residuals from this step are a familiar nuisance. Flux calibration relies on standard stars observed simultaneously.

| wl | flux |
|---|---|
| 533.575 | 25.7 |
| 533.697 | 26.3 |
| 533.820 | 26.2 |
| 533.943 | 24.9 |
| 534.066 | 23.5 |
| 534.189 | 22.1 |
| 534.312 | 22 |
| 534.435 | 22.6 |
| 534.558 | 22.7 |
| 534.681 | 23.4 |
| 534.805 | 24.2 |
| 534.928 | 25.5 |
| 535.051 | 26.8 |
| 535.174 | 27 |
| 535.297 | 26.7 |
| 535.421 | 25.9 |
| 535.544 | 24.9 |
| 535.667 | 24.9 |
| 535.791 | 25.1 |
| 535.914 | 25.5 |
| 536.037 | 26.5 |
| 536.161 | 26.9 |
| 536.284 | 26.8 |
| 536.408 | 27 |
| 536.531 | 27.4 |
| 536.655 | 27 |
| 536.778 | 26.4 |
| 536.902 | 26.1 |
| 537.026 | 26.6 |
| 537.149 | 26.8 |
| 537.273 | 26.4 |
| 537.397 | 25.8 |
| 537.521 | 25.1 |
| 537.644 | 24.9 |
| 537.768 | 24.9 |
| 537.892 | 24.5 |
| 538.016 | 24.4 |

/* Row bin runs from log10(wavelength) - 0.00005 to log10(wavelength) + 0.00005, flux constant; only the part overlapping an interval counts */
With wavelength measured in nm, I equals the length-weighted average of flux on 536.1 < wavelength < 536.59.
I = 27.1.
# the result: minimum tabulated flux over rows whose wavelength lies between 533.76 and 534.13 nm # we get 23.5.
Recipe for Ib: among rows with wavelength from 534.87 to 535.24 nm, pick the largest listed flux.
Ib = 27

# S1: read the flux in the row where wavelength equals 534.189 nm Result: 22.1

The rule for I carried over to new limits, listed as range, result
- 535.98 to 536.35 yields 26.7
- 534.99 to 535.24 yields 26.9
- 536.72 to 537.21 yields 26.5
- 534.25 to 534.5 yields 22.3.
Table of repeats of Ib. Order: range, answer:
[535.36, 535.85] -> 25.9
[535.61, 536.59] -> 27.4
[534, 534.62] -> 23.5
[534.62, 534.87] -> 24.2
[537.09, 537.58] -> 26.8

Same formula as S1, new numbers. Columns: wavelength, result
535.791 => 25.1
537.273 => 26.4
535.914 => 25.5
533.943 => 24.9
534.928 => 25.5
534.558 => 22.7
